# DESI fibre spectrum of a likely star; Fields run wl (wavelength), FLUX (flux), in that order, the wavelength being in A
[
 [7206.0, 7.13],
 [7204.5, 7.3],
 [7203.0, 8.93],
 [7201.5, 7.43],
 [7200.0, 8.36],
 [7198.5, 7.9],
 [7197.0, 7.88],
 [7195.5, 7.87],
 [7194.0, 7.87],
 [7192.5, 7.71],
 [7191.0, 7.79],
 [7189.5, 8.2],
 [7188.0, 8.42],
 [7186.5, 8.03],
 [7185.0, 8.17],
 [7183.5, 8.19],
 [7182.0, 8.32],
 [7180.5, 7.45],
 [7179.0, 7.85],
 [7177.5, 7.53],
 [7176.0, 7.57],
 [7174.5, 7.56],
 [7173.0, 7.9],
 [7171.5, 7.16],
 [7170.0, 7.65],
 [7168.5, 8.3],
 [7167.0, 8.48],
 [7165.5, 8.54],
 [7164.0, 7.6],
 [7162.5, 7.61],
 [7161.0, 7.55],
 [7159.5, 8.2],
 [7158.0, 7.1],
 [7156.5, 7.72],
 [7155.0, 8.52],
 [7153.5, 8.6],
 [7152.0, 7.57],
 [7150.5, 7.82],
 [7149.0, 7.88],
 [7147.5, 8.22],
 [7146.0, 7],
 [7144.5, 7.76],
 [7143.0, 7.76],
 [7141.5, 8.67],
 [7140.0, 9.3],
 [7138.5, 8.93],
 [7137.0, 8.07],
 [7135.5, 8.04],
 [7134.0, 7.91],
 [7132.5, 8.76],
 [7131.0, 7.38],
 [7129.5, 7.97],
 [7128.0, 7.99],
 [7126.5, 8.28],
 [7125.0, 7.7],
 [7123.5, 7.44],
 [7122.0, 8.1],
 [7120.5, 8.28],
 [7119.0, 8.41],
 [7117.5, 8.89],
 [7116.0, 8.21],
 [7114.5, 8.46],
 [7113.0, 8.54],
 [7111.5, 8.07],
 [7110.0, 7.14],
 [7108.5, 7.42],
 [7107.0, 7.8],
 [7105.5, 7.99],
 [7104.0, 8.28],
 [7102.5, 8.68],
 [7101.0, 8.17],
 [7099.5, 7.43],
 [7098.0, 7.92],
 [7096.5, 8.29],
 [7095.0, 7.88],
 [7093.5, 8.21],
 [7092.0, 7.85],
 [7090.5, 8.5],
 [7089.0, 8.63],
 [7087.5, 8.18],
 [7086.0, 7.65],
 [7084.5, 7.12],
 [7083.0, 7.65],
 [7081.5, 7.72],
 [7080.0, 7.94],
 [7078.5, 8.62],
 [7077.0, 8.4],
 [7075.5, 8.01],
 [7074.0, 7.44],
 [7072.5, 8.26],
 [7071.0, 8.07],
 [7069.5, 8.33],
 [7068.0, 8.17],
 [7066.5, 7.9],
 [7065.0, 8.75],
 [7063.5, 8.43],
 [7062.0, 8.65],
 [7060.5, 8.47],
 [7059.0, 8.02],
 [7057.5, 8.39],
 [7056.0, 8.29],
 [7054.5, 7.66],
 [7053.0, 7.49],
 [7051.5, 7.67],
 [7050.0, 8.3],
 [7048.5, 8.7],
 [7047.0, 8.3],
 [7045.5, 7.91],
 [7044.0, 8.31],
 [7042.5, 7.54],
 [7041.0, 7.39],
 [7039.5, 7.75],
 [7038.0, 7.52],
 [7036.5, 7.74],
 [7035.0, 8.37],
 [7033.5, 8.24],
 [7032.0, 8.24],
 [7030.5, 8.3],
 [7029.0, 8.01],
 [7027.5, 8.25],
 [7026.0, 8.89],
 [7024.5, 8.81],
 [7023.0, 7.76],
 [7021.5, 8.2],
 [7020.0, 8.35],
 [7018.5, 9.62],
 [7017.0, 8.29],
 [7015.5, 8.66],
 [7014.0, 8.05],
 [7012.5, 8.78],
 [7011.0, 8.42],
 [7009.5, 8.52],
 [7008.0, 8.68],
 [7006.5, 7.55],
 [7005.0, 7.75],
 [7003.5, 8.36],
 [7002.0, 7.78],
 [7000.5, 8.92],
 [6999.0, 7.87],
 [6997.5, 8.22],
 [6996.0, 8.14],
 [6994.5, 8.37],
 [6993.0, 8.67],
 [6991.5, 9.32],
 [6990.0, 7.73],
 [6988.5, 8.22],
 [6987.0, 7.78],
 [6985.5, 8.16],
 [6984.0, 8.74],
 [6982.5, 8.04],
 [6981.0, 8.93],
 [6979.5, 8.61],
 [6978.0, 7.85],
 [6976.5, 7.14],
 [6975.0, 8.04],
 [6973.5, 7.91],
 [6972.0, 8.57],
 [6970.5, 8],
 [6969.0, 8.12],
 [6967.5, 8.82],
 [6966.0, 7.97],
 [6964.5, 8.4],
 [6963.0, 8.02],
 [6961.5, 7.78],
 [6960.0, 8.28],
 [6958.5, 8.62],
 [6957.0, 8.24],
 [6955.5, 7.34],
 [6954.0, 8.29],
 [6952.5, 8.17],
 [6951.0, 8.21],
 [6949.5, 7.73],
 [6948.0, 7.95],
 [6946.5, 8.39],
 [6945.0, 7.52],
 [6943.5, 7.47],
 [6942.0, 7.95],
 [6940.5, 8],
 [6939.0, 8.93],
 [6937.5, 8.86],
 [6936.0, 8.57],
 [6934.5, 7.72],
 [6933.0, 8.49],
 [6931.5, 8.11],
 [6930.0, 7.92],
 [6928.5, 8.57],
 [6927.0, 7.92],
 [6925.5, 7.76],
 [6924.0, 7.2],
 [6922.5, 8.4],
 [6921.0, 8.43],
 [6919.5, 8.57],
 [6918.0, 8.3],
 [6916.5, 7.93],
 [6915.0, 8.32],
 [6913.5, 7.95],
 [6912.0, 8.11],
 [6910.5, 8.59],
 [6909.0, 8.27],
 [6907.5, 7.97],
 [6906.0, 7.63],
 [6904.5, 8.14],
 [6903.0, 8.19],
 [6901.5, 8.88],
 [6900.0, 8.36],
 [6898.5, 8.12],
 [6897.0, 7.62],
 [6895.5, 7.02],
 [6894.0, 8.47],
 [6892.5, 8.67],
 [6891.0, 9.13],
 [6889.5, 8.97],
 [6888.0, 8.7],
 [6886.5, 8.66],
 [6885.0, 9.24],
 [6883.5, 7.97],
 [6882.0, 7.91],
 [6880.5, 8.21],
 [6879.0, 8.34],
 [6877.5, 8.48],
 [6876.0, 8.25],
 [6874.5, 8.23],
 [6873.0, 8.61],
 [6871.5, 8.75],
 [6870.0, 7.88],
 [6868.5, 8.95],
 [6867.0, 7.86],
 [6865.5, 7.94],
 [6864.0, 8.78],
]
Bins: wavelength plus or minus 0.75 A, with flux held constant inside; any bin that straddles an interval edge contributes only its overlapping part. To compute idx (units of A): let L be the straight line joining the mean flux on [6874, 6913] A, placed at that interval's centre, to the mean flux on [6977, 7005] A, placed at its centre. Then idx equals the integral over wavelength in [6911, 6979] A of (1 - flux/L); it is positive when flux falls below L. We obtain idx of 1.6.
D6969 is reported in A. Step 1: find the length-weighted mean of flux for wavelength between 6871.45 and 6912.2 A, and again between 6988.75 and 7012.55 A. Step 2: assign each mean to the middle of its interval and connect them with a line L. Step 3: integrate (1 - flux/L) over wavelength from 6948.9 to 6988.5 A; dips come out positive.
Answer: 0.78 A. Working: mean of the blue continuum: 8.33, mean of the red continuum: 8.3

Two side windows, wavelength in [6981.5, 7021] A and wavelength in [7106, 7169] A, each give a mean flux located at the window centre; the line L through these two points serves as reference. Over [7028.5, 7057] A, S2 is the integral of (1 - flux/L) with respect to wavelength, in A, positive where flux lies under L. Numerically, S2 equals 0.92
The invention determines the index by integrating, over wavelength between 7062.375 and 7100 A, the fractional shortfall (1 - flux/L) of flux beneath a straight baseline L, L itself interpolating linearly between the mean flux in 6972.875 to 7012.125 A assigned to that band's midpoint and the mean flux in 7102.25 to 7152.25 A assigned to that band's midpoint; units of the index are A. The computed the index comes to 0.3 A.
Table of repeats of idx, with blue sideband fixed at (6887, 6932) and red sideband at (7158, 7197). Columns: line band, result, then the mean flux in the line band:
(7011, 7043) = -0.7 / 8.24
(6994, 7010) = -0.2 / 8.19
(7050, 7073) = -0.4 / 8.17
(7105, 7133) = -0.3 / 8.04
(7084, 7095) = -0.1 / 8.03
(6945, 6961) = 0.1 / 8.09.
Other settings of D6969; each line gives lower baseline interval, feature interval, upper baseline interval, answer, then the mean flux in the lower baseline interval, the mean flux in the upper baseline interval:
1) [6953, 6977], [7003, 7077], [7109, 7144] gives -0.51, 8.11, 8.18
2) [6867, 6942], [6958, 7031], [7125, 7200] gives -1.03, 8.28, 7.97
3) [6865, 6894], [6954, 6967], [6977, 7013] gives 0.37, 8.47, 8.3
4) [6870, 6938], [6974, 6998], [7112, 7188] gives -0.16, 8.27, 8.02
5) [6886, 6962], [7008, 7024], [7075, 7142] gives -0.66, 8.18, 8.11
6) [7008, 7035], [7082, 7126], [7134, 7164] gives 0.68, 8.44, 8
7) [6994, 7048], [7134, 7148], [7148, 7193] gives -0.38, 8.22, 7.9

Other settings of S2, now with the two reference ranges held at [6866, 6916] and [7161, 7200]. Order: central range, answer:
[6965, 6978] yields 0.2 A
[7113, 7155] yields -0.9 A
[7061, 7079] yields -0.4 A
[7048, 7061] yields 0.0 A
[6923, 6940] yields 0.1 A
